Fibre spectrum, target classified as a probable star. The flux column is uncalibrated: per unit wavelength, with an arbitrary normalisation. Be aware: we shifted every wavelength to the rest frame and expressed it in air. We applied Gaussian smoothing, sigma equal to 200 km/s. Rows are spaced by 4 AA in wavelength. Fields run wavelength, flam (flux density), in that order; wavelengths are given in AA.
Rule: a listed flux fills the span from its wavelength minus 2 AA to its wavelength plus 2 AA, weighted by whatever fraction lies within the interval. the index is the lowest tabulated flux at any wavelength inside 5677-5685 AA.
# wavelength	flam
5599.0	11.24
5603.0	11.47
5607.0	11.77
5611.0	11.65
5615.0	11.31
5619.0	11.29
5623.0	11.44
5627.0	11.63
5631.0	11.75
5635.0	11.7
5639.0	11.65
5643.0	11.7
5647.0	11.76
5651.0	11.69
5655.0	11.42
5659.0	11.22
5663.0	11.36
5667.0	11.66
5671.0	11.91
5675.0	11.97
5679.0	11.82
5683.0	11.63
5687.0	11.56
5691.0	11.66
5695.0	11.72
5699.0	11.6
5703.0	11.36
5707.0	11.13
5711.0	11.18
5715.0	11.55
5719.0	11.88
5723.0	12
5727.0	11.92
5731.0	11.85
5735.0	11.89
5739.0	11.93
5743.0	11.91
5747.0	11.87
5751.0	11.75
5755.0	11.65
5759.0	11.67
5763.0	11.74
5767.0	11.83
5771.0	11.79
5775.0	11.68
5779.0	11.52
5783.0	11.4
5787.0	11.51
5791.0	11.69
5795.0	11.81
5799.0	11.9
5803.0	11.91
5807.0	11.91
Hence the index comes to 11.63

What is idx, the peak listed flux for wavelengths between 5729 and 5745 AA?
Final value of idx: 11.93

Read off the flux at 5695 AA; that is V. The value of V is 11.72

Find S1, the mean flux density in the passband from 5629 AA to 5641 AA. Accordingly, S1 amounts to 11.7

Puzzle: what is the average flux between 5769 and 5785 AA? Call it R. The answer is 11.6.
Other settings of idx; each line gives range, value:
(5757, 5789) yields 11.83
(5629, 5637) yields 11.75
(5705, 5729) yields 12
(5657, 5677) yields 11.97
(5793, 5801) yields 11.9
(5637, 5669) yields 11.76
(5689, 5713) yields 11.72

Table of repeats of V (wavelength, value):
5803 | 11.91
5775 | 11.68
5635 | 11.7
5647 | 11.76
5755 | 11.65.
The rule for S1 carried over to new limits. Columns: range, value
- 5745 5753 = 11.8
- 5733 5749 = 11.9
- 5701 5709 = 11.2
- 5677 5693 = 11.7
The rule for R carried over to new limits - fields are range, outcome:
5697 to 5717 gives 11.4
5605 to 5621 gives 11.5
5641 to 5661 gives 11.6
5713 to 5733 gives 11.8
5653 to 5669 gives 11.4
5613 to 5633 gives 11.5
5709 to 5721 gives 11.5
